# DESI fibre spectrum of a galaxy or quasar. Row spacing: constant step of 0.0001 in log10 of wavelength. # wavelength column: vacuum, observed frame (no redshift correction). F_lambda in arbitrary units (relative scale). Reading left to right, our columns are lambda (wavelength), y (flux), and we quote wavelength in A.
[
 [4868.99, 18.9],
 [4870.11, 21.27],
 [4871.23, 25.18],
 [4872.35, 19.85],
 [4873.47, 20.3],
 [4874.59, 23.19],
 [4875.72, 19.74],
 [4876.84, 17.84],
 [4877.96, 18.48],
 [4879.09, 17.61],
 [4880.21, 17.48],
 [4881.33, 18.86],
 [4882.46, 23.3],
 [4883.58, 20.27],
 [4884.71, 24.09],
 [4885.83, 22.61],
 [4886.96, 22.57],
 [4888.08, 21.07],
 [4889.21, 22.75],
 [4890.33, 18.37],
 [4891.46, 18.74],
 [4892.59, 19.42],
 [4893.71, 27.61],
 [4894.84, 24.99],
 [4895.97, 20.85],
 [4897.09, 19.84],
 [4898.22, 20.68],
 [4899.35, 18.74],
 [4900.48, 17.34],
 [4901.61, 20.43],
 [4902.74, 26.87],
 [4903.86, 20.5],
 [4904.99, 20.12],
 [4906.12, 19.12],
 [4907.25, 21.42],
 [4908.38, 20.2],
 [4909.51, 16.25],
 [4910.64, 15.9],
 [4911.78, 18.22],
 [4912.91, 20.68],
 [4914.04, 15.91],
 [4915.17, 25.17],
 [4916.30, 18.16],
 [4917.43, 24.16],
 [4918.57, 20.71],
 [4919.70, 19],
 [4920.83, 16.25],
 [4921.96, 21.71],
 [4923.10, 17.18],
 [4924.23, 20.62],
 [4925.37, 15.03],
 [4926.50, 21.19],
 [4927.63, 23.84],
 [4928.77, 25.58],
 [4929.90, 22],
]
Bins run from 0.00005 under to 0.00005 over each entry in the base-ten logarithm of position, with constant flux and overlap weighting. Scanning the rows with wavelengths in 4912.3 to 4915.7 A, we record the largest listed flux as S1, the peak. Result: 25.17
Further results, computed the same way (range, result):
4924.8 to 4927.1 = 21.19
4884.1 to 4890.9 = 24.09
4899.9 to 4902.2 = 20.43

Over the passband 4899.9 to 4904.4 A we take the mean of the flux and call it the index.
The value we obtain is 21.3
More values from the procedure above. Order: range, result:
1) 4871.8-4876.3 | 20.8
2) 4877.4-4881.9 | 18.1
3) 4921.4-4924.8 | 19.8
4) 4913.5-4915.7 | 20.5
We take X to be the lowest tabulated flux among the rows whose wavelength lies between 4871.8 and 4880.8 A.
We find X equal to 17.48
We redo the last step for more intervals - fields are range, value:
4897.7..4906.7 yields 17.34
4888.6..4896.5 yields 18.37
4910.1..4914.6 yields 15.9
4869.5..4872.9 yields 19.85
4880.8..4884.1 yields 18.86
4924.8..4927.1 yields 15.03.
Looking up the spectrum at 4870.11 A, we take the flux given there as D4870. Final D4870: 21.27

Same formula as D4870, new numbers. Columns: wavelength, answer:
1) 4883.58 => 20.27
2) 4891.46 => 18.74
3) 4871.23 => 25.18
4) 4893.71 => 27.61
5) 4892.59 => 19.42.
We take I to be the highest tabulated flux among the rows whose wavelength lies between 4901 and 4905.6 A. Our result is 26.87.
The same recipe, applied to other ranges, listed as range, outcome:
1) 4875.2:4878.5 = 19.74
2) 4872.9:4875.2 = 23.19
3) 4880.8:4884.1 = 23.3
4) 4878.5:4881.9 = 18.86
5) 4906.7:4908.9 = 21.42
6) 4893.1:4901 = 27.61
